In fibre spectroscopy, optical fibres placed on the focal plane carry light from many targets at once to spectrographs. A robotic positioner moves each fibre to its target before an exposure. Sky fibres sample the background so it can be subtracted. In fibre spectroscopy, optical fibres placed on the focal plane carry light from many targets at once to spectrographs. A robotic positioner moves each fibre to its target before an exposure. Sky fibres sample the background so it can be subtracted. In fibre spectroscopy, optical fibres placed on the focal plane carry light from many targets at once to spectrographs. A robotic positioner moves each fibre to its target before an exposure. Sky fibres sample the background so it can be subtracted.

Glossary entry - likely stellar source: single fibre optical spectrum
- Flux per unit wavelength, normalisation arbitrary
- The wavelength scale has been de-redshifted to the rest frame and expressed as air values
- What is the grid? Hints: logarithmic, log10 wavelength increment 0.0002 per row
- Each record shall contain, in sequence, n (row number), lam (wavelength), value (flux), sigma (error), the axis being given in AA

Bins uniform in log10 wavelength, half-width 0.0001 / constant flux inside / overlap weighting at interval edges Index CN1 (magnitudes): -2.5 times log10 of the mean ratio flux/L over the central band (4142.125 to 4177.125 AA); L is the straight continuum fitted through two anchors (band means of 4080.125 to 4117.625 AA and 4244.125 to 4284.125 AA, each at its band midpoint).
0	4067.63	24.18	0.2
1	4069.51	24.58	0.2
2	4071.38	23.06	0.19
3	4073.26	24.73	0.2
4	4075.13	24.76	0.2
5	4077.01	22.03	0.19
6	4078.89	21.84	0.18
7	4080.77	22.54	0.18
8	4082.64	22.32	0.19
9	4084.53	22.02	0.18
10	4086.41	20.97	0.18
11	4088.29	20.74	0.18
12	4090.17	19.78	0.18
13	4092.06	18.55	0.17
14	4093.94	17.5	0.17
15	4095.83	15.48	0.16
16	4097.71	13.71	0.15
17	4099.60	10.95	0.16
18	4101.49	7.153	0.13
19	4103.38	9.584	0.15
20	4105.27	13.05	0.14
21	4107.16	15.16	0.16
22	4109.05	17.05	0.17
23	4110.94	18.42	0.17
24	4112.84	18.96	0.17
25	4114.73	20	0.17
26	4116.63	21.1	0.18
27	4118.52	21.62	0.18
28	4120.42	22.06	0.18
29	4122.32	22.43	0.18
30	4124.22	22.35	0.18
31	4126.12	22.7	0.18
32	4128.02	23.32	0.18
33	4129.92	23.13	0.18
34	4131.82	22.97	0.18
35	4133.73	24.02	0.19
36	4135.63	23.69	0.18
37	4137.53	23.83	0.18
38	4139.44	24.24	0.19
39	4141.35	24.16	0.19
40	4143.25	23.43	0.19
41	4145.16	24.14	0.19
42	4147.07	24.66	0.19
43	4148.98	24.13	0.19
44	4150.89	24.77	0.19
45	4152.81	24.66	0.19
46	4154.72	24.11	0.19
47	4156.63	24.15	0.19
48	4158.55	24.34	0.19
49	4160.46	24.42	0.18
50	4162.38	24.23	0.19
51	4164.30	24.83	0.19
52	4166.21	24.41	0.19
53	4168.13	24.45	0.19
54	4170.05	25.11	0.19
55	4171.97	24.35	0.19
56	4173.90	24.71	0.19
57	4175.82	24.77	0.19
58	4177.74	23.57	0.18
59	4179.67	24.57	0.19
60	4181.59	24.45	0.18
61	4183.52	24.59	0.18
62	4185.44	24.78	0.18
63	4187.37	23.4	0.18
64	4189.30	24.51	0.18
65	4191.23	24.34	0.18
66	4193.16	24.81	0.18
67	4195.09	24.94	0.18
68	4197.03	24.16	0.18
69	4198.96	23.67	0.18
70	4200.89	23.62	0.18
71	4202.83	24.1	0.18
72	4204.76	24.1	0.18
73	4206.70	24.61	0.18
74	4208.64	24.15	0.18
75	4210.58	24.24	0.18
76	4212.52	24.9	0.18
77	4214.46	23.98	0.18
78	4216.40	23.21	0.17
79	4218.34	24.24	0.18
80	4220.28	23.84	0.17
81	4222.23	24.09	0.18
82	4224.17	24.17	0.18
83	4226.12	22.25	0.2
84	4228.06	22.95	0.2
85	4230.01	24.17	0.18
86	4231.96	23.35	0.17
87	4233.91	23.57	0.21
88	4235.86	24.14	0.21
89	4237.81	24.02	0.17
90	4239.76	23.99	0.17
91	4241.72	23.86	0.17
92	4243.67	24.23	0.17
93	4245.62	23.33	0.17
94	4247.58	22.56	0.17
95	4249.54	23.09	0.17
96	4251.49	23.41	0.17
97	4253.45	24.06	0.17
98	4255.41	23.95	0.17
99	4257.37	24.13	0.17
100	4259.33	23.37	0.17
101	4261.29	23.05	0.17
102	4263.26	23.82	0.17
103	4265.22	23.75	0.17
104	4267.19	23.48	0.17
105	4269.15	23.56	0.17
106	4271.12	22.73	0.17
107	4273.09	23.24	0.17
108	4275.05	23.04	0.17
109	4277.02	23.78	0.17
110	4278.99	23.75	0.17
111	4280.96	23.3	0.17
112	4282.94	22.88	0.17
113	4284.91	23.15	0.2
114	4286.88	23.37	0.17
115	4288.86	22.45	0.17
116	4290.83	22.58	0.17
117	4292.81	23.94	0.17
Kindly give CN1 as -0.24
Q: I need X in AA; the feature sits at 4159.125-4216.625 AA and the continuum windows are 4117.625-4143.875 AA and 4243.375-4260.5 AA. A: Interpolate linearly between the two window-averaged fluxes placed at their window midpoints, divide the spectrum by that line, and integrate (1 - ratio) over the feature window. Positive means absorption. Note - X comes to -2.5 AA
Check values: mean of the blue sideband 23.1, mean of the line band 24.3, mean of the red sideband 23.5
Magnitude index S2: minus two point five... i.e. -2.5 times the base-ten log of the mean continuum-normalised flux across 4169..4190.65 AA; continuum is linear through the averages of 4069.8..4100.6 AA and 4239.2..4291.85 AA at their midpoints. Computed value -0.12 mag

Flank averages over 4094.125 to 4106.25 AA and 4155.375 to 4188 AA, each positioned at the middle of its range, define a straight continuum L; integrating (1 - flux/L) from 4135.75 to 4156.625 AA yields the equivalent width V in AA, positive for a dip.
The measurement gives -4.4 AA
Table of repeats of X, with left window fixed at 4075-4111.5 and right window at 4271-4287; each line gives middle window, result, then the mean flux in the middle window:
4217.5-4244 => -2.4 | 23.8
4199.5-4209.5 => -1.5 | 24.1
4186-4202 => -2.8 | 24.2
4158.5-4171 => -3.1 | 24.6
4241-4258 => -1.0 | 23.6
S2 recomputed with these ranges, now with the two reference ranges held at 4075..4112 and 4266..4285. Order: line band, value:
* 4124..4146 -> -0.24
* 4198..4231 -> -0.12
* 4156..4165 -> -0.23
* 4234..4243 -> -0.09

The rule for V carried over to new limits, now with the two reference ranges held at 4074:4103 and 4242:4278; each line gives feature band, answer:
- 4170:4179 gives -1.5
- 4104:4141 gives -2.7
